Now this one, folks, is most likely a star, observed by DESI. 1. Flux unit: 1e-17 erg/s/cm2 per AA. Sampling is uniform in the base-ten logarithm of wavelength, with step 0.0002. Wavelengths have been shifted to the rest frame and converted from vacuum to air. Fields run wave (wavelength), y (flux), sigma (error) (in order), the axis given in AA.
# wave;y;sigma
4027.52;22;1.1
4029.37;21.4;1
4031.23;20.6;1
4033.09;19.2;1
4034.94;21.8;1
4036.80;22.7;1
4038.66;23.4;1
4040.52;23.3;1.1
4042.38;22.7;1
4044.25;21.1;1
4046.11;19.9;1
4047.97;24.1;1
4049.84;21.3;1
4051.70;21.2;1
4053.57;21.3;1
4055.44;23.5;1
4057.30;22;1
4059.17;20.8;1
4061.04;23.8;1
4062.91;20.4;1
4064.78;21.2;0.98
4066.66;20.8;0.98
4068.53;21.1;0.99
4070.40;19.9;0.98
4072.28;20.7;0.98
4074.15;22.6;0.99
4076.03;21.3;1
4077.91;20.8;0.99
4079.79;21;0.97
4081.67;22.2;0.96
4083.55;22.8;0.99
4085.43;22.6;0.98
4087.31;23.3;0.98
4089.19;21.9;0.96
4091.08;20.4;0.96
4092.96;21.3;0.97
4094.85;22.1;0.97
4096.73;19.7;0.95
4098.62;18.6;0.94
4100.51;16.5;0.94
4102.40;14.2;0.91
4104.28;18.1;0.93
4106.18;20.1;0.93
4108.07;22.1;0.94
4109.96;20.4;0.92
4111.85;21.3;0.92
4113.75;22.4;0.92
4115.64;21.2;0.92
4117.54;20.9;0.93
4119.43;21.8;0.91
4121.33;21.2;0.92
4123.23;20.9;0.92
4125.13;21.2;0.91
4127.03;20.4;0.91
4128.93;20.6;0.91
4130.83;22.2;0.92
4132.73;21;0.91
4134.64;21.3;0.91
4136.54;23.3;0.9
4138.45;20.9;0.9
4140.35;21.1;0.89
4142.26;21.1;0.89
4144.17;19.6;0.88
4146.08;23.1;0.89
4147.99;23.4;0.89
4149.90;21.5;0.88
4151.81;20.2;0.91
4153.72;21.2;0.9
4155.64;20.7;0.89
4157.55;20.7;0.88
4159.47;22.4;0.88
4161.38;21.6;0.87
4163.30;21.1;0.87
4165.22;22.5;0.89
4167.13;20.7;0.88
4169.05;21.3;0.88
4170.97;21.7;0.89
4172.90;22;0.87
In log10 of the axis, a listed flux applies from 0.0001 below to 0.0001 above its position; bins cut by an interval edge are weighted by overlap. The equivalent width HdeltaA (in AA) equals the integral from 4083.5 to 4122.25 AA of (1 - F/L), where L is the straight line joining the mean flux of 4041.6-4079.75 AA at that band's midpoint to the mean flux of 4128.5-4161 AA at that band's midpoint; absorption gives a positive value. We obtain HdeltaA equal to 1.6 AA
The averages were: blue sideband 21.5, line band 20.6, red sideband 21.4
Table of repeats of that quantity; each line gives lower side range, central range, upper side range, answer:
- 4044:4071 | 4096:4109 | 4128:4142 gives 1.8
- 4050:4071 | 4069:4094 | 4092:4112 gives -1.4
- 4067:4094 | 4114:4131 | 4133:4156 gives 0.3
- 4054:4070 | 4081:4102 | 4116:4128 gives 0.5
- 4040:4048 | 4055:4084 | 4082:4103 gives -0.5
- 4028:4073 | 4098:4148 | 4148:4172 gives 1.8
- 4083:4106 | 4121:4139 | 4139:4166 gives -0.4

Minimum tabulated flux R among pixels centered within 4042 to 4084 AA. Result 19.9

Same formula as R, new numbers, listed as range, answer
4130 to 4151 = 19.6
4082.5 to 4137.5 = 14.2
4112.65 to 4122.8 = 20.9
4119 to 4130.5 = 20.4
